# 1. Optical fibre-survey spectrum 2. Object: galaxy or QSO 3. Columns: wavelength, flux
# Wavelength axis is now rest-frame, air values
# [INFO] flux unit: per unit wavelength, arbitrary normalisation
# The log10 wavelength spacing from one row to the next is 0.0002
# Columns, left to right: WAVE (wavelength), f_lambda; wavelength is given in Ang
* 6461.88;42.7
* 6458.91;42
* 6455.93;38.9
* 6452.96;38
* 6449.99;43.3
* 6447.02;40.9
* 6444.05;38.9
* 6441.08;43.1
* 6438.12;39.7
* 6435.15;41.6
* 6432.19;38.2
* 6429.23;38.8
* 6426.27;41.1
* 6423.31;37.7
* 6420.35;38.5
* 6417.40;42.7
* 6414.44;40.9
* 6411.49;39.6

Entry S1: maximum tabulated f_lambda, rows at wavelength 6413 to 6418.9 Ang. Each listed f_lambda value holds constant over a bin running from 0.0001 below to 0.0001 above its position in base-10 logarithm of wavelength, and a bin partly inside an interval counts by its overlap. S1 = 42.7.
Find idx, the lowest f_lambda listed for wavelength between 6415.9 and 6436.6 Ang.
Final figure 37.7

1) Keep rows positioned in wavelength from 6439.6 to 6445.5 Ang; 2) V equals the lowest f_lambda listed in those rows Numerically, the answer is 38.9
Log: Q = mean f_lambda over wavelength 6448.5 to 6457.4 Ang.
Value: 40.1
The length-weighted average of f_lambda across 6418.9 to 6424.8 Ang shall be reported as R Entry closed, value 38.1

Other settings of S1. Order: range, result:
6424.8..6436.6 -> 41.6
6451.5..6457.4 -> 38.9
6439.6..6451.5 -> 43.3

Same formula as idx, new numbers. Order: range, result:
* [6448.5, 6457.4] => 38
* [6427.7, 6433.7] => 38.2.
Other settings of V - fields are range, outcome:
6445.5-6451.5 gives 40.9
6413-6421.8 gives 38.5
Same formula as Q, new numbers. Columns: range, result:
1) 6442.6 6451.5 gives 41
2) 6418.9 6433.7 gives 38.9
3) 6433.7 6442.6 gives 41.4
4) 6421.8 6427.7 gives 39.4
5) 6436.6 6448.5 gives 40.6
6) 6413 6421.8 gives 40.7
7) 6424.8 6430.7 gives 40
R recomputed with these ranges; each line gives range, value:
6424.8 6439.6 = 39.9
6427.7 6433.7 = 38.6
